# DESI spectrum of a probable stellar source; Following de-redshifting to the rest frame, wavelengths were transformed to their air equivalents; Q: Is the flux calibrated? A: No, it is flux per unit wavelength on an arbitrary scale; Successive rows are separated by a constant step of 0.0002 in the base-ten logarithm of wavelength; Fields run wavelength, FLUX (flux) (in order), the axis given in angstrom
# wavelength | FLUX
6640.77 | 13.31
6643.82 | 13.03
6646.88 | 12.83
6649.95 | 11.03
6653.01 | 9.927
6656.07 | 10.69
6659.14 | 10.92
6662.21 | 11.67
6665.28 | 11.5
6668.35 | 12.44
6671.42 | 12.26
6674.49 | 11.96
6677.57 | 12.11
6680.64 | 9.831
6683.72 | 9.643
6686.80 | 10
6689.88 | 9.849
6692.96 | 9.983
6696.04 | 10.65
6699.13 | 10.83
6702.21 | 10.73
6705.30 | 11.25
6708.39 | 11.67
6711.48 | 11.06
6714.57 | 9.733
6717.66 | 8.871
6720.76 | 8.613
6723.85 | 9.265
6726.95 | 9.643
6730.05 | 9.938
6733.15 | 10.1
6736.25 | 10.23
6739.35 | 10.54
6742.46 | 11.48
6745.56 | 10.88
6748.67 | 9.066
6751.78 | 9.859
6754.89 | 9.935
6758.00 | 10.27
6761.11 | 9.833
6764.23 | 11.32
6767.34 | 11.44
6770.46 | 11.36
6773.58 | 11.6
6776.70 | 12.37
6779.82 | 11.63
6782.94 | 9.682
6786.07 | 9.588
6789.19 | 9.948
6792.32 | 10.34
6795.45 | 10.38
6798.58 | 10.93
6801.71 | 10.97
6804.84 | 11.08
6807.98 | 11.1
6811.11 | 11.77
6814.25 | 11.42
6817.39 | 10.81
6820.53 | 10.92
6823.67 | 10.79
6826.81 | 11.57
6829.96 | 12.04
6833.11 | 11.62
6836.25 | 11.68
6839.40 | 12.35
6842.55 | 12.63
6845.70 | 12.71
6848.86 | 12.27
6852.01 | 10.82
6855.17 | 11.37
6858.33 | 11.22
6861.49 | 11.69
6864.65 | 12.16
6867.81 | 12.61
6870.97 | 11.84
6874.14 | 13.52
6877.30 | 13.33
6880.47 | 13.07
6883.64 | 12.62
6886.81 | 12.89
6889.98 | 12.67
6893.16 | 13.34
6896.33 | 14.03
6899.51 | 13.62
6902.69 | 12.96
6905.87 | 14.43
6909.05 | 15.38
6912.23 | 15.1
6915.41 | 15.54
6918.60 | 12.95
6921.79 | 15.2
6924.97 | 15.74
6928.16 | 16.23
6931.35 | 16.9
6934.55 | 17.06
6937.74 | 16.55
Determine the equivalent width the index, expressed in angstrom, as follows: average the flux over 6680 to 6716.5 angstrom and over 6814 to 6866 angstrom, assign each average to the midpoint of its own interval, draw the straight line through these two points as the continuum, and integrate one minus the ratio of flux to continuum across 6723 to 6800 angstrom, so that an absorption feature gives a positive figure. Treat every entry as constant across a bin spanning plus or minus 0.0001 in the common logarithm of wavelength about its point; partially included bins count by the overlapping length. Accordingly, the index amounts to 3.5 angstrom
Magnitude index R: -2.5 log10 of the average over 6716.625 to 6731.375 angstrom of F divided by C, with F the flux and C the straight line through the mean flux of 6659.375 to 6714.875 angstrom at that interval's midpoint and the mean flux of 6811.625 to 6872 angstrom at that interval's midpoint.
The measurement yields 0.20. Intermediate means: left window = 11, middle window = 9.27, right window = 11.7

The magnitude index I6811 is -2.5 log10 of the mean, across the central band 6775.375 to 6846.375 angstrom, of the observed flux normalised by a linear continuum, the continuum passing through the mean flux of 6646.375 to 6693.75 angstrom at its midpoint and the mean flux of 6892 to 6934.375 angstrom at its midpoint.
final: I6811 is 0.18 mag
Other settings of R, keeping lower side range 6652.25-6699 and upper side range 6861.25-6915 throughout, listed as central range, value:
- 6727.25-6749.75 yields 0.13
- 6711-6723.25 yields 0.21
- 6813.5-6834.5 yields 0.12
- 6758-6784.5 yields 0.08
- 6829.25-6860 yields 0.09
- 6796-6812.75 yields 0.12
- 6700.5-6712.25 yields 0.01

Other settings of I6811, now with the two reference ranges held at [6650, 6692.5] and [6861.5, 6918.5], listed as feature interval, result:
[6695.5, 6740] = 0.129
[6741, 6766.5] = 0.149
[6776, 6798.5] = 0.166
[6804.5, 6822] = 0.125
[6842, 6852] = 0.058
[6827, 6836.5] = 0.089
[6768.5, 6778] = 0.033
